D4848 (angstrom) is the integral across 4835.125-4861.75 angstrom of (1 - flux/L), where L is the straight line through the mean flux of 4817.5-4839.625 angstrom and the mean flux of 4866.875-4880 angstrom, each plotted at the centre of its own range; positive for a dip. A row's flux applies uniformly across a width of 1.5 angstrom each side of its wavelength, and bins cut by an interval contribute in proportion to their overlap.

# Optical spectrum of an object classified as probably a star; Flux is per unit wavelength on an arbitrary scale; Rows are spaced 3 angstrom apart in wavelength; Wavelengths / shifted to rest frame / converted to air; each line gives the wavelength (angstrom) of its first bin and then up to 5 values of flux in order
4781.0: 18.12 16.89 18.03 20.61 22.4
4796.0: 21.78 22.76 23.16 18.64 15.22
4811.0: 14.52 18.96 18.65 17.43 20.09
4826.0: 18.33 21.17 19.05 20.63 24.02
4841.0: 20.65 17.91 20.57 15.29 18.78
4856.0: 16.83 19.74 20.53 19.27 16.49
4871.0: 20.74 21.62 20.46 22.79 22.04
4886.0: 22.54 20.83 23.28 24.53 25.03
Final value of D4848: 1.03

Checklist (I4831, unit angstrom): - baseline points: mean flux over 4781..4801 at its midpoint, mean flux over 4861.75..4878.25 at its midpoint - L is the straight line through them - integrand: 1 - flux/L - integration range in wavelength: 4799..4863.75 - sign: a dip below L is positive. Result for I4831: 2.91 angstrom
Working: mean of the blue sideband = 20.3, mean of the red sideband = 19.8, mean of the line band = 19.1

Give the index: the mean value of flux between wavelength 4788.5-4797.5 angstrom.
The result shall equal 21.6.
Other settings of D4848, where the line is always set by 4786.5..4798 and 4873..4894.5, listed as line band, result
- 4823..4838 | 0.9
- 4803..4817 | 2.6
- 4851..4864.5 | 1.8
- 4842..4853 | 1.8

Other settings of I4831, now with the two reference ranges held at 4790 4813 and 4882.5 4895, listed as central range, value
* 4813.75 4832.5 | 1.3 angstrom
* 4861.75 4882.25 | 1.5 angstrom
